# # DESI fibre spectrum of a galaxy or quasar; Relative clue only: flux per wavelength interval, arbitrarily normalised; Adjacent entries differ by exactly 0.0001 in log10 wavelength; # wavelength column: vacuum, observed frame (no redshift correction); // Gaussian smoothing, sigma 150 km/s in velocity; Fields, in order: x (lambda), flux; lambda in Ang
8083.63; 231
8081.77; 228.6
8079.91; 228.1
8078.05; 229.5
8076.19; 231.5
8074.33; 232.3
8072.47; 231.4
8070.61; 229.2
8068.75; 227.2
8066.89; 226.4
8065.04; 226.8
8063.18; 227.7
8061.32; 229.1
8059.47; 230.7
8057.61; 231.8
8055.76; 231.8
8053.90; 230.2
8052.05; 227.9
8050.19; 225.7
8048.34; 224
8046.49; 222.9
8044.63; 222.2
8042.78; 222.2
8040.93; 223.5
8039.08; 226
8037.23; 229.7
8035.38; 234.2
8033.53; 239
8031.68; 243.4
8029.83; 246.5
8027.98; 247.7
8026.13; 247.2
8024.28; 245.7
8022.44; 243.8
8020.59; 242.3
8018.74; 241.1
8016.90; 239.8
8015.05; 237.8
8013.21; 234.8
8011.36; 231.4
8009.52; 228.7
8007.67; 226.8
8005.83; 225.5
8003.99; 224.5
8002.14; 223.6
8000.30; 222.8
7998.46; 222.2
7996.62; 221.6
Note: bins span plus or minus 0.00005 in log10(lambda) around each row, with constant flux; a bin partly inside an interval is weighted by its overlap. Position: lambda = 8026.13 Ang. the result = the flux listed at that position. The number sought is 247.2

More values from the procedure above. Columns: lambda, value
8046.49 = 222.9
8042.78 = 222.2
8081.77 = 228.6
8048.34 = 224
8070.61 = 229.2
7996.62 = 221.6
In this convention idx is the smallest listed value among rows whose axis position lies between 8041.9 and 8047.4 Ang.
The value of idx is 222.2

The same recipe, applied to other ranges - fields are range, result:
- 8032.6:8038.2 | 229.7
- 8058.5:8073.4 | 226.4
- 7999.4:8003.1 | 222.8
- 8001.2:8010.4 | 223.6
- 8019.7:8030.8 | 242.3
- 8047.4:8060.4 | 224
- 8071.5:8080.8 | 228.1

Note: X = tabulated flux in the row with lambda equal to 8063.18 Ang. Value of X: 227.7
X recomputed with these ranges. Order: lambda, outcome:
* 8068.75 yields 227.2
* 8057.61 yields 231.8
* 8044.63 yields 222.2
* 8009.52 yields 228.7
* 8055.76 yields 231.8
